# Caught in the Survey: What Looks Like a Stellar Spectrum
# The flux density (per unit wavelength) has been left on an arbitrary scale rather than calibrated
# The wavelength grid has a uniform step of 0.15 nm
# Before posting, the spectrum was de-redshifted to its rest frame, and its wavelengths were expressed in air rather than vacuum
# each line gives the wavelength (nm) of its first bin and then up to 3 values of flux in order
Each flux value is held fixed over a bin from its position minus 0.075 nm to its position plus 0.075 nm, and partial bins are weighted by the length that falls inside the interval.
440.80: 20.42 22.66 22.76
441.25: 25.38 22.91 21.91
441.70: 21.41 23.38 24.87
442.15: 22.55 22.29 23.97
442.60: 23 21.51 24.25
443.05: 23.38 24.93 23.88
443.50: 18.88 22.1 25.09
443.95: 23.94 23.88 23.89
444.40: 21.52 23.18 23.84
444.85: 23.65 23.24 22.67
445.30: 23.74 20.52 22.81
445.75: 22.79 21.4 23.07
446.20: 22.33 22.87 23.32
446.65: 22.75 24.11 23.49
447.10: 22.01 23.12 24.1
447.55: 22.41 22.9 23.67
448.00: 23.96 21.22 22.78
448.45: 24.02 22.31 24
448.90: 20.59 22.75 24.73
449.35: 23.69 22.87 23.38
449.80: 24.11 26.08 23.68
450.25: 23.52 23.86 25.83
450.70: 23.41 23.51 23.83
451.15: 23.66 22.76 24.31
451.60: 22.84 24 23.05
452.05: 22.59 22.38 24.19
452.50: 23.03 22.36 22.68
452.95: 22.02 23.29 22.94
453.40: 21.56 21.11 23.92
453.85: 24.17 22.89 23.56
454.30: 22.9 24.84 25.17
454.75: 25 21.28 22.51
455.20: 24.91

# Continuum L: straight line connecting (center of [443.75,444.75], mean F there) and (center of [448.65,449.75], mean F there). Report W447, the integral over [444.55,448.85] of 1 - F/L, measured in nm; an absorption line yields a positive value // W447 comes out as 0.07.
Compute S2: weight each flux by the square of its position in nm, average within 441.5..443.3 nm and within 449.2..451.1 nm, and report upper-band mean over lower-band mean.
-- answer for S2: 1.07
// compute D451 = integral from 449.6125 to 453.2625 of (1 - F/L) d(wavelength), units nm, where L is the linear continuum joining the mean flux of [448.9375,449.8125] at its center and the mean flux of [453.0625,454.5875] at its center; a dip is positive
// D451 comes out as -0.03 nm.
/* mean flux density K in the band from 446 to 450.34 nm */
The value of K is 23.2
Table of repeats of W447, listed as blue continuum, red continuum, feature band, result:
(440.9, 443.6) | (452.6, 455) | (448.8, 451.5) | -0.07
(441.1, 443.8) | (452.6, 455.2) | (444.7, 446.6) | 0.03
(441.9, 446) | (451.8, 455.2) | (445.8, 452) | -0.07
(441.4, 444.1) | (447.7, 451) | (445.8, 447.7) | 0.03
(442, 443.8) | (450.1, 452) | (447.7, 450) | 0.02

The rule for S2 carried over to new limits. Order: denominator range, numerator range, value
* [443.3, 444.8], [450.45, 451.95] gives 1.06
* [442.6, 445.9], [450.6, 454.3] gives 1.04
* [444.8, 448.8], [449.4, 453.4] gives 1.04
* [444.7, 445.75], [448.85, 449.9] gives 1.04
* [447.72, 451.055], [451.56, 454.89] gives 1.00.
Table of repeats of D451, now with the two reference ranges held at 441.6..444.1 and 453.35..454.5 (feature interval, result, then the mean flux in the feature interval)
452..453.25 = 0.02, 22.8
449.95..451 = -0.05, 24.1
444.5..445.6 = 0.01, 23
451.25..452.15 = -0.01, 23.2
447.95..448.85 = 0.01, 23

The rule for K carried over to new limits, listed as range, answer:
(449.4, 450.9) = 24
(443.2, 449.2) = 22.9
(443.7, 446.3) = 23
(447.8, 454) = 23.3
